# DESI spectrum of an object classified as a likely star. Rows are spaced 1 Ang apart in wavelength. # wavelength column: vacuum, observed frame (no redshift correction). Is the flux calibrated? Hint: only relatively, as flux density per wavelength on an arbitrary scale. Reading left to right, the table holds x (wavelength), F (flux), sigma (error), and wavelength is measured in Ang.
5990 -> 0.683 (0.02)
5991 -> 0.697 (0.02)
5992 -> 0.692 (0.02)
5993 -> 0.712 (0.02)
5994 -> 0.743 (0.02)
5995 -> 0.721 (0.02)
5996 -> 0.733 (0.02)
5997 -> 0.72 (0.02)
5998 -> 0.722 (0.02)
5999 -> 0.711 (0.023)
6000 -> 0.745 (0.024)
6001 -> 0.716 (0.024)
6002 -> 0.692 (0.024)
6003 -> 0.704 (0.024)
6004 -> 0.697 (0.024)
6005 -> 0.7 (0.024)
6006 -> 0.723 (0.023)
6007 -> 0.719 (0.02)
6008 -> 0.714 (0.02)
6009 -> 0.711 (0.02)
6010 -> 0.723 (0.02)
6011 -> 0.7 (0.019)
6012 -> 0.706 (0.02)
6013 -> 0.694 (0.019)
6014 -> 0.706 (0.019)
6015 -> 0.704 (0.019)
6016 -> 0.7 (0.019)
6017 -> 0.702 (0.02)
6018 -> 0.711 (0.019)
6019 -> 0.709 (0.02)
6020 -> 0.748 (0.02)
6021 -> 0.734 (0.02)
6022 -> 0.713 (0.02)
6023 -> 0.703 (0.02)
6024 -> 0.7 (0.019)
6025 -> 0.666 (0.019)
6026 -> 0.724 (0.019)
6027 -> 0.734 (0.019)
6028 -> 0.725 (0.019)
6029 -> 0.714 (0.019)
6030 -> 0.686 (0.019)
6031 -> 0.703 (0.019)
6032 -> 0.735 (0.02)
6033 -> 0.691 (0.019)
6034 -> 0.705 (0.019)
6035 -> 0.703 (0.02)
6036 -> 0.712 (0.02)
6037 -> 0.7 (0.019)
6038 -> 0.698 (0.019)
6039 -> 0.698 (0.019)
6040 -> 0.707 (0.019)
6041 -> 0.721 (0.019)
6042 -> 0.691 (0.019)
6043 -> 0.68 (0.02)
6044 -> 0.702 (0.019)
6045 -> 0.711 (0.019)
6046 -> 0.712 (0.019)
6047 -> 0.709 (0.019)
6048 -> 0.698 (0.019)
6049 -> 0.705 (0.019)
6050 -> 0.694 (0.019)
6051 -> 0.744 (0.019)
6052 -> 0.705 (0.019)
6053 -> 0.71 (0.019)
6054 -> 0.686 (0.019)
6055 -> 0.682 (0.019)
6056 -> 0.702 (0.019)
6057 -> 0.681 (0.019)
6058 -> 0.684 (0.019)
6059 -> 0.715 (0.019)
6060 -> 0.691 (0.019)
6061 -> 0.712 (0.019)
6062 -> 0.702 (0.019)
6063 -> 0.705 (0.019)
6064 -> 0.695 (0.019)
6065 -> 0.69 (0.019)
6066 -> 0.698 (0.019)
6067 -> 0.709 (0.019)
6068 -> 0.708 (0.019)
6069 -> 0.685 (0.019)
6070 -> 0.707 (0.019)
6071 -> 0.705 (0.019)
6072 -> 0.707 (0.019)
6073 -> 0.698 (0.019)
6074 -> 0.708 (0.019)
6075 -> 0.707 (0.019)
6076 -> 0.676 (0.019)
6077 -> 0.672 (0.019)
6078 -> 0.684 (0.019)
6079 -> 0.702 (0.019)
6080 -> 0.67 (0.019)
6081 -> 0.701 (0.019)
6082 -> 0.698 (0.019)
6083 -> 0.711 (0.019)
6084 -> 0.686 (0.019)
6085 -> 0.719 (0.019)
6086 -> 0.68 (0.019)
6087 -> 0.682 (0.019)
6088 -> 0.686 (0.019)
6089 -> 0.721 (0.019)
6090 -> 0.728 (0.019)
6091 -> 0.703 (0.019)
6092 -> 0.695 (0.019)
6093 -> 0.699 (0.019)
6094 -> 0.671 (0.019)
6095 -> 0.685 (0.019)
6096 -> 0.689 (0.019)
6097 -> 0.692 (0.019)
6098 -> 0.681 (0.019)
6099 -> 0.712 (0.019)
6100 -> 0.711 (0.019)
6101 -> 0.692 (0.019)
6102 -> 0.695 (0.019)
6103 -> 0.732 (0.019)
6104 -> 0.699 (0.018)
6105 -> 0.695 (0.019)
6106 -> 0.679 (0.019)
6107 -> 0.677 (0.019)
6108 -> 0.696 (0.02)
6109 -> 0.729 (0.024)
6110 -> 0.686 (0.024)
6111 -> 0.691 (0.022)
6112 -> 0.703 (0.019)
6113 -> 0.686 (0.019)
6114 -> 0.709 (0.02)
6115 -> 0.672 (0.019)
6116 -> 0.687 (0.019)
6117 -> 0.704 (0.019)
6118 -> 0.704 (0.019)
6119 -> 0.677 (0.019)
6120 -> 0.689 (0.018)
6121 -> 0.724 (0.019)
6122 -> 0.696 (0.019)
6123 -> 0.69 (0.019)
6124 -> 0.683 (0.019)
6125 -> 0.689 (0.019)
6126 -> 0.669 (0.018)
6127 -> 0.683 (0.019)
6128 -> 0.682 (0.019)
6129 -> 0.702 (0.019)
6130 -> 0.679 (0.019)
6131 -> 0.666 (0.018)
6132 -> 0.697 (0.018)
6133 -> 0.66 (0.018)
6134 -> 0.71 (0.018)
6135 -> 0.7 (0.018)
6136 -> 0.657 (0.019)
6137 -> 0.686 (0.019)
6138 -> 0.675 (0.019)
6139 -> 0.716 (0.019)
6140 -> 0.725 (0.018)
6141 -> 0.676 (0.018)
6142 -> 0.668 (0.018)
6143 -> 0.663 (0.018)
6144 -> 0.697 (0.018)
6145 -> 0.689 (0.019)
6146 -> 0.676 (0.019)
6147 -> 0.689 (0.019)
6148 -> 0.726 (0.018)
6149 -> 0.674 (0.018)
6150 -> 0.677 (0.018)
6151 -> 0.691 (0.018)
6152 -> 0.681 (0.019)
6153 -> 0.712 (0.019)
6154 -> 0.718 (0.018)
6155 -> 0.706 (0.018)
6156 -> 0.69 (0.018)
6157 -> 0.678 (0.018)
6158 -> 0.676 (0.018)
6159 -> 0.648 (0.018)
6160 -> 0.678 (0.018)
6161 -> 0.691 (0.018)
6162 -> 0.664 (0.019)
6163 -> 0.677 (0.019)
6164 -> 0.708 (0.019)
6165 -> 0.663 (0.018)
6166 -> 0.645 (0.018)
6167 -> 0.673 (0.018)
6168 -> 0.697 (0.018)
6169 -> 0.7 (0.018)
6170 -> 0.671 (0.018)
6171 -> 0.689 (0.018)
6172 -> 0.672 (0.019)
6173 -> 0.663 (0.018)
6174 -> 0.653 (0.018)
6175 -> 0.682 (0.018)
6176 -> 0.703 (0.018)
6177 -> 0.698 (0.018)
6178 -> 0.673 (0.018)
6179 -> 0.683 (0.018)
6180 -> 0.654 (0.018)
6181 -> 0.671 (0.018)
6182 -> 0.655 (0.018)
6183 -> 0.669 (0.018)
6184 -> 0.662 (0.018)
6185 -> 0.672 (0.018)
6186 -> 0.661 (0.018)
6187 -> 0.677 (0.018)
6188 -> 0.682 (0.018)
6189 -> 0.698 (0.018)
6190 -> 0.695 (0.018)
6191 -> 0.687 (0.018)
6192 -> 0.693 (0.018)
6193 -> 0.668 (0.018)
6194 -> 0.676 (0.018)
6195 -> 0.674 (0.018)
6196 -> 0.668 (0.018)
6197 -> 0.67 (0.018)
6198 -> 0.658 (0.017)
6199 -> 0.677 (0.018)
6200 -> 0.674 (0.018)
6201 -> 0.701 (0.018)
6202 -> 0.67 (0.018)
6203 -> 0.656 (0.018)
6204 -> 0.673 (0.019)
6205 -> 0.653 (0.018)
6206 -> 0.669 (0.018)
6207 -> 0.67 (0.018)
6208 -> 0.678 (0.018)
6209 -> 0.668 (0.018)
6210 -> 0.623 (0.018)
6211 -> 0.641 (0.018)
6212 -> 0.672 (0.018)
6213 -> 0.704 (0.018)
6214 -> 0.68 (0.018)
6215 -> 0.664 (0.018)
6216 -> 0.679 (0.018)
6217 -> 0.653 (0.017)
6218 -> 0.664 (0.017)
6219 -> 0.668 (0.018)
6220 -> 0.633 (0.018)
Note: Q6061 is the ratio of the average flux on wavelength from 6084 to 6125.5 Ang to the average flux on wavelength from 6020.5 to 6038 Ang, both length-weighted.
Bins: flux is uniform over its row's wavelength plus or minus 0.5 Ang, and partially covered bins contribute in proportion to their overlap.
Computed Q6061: 1.0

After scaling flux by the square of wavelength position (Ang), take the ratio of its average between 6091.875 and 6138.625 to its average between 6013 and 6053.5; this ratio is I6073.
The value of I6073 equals 1.0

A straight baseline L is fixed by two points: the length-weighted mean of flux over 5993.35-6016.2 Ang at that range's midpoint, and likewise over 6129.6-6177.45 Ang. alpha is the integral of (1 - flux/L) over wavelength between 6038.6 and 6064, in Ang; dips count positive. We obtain 0.09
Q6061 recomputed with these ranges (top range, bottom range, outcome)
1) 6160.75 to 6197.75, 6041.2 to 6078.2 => 0.97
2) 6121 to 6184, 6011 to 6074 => 0.97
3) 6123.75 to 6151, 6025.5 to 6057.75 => 0.97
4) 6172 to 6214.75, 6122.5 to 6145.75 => 0.98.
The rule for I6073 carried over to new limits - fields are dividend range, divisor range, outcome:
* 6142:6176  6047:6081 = 1.01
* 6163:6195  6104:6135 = 1.00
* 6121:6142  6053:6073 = 1.01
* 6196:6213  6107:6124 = 0.99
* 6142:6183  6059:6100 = 1.00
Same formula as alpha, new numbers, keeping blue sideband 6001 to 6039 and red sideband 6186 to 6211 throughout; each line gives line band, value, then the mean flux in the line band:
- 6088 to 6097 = -0.1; 0.698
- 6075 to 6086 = 0.1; 0.692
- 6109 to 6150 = -0.2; 0.689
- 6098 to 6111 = -0.1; 0.699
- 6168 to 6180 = -0.1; 0.68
